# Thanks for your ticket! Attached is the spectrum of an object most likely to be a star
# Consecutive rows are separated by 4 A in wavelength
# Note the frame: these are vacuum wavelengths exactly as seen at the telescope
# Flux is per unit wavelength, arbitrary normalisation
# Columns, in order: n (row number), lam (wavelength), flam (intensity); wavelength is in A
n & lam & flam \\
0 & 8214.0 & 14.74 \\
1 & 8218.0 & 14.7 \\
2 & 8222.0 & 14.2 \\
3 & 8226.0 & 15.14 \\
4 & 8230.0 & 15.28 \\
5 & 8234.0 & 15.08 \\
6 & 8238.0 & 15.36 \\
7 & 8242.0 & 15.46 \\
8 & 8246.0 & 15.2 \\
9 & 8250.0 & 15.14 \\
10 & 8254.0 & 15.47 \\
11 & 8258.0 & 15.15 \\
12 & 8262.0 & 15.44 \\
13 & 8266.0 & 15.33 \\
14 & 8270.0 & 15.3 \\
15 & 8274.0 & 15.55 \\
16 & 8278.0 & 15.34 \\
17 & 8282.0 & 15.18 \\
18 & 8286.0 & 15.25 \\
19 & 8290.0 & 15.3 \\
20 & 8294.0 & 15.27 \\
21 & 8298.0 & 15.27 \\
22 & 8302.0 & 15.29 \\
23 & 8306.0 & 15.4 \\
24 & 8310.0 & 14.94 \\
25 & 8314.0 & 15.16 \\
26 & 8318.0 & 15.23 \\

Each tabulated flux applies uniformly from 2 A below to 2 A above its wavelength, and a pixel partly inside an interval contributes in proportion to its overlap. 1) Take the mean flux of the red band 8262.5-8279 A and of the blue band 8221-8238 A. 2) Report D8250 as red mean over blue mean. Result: 1.02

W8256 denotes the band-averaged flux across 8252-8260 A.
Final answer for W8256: 15.3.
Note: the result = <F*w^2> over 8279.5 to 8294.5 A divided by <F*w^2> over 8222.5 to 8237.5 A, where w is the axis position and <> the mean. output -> 1.02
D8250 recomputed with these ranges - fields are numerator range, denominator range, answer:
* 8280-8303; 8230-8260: 1.00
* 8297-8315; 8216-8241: 1.02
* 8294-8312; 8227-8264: 1.00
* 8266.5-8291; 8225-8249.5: 1.00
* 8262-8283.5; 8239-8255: 1.00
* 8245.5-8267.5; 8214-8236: 1.03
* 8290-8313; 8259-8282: 0.99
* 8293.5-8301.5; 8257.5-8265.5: 1.00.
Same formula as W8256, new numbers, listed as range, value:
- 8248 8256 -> 15.3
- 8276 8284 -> 15.3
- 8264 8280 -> 15.4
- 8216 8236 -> 14.9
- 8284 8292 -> 15.3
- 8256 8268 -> 15.3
